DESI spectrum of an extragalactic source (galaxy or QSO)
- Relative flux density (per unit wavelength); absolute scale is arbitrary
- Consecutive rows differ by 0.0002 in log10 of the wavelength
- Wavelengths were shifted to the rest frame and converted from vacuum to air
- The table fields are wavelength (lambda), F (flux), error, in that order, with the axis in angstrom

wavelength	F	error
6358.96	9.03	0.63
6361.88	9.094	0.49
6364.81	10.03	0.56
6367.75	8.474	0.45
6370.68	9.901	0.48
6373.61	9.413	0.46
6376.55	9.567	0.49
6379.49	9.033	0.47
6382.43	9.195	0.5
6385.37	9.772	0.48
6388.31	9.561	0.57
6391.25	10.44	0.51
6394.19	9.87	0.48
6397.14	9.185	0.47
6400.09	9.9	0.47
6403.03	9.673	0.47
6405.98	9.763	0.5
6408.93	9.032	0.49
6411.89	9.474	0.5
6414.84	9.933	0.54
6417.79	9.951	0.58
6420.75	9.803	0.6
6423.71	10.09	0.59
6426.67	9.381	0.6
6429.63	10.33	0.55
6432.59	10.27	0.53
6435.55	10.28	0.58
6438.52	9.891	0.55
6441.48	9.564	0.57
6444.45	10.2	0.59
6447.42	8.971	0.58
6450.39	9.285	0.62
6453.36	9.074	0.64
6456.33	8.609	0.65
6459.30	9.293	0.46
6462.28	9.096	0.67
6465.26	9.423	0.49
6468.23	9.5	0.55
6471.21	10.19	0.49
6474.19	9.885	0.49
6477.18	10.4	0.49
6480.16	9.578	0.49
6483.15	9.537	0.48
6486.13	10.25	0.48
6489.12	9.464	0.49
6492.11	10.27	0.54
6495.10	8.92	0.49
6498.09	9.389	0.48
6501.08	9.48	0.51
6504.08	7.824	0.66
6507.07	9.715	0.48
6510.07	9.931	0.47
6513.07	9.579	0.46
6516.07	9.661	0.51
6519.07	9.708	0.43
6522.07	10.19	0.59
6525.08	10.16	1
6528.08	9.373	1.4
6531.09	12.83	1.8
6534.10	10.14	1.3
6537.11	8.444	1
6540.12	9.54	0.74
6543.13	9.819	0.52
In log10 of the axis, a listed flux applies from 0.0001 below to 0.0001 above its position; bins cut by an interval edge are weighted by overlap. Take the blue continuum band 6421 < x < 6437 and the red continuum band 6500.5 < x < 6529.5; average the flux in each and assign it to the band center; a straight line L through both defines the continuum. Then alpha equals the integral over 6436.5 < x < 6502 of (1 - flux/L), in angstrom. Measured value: 1.7 angstrom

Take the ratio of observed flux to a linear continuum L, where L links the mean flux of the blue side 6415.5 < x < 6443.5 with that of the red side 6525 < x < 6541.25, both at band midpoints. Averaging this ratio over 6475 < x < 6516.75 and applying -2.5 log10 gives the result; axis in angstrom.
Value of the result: 0.05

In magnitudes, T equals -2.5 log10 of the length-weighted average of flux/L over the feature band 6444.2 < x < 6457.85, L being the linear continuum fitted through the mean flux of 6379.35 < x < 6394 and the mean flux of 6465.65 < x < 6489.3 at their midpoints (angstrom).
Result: 0.08 mag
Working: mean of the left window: 9.68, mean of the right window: 9.85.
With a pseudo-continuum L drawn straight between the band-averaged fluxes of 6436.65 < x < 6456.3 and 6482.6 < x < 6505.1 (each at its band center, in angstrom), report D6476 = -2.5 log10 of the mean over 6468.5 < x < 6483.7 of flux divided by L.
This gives -0.05 mag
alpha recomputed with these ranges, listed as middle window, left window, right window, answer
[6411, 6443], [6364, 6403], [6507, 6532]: -0.6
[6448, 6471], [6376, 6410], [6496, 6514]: 0.5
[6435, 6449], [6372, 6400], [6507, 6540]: 0.0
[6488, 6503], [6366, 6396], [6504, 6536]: 0.7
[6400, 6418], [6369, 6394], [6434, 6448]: 0.1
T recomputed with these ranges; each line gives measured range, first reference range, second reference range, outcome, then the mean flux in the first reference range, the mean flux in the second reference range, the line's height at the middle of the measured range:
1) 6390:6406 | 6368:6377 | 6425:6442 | -0.01 mag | 9.48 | 9.98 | 9.69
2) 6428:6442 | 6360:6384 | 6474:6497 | -0.06 mag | 9.33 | 9.77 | 9.58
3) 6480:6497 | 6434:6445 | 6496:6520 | -0.01 mag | 9.97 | 9.39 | 9.56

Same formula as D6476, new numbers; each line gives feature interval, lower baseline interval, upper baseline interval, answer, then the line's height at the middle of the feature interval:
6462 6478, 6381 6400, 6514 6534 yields 0.03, 10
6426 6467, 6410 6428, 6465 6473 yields 0.02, 9.76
